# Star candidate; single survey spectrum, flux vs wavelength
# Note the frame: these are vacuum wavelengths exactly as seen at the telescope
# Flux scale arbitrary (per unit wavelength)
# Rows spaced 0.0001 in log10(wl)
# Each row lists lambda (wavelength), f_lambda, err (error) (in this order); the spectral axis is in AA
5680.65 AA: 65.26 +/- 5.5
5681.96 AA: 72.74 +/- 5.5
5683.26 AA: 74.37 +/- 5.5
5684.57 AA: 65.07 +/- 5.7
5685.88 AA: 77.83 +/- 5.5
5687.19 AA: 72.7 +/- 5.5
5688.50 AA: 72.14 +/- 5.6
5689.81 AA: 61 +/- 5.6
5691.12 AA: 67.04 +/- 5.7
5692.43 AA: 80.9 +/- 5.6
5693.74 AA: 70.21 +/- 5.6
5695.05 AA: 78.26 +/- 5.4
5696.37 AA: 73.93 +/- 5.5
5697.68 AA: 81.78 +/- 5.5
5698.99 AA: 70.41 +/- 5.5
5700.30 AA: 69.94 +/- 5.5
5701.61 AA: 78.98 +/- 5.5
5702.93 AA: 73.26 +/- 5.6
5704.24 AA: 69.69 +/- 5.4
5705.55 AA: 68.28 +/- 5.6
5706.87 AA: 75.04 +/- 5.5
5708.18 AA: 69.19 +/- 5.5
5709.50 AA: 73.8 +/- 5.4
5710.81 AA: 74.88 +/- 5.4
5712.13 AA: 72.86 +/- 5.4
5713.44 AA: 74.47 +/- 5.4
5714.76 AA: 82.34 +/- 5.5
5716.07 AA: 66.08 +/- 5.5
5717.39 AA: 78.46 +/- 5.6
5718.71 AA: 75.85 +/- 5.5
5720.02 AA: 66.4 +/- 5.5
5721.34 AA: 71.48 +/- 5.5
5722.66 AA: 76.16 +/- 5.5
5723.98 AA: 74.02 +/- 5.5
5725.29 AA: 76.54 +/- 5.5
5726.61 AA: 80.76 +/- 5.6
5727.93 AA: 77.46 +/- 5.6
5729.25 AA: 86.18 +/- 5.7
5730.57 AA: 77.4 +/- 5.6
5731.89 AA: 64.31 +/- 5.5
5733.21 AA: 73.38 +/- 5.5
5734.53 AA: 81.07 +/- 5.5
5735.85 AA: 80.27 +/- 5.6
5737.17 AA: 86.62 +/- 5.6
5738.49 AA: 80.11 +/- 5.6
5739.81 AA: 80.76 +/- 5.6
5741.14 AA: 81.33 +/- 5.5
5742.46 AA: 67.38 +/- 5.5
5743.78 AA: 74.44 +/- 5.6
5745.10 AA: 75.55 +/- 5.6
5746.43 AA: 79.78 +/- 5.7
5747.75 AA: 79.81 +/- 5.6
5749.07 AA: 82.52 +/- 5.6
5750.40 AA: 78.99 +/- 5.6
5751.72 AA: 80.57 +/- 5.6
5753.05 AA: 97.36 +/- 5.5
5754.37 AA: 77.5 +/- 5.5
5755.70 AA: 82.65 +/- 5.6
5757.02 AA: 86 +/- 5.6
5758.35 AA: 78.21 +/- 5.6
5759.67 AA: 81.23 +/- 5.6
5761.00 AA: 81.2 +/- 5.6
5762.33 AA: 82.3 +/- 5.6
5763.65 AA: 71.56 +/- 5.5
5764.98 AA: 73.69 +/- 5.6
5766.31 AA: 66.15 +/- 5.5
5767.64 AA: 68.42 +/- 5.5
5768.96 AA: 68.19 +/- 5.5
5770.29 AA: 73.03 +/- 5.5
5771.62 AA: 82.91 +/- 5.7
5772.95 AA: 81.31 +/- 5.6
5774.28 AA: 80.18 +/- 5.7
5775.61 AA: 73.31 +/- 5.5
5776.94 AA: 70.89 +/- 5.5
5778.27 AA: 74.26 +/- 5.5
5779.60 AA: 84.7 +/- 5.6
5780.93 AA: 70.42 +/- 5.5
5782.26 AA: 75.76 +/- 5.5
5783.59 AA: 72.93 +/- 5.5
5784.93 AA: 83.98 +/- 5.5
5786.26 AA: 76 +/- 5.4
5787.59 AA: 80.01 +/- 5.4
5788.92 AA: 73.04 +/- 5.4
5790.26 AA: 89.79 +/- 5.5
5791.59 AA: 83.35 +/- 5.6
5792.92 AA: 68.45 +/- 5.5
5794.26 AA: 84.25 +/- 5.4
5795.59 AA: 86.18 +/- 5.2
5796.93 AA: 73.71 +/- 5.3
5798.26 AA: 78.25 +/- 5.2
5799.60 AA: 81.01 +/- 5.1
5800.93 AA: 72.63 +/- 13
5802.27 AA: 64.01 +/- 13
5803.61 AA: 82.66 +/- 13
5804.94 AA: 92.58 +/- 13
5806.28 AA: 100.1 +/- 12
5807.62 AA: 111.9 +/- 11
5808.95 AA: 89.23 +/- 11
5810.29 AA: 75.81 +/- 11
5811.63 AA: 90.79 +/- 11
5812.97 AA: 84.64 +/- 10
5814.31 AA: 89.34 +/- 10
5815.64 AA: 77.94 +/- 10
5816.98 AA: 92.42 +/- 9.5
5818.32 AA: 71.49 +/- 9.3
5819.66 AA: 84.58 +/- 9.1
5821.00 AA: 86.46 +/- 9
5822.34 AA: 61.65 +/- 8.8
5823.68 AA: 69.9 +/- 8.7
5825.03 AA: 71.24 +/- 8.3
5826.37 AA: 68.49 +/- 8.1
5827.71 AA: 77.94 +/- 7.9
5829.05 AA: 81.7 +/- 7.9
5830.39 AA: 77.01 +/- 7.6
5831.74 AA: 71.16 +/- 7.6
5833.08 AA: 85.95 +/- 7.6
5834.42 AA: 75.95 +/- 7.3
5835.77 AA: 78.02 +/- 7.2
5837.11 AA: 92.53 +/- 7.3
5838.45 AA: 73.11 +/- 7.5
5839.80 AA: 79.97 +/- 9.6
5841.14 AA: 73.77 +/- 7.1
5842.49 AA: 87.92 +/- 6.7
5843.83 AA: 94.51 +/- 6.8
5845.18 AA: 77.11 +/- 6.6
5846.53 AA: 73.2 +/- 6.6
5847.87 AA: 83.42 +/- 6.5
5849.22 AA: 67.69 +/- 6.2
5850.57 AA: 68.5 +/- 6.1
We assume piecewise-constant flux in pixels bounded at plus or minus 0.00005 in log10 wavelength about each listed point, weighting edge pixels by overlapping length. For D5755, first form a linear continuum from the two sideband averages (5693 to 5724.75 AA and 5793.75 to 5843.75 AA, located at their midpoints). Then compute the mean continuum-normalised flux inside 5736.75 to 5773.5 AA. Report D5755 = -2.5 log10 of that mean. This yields -0.02 mag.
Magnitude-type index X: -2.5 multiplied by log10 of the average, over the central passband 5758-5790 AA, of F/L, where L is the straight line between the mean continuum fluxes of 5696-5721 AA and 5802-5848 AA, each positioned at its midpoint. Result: 0.03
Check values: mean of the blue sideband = 73.4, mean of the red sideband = 81.5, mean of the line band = 76.1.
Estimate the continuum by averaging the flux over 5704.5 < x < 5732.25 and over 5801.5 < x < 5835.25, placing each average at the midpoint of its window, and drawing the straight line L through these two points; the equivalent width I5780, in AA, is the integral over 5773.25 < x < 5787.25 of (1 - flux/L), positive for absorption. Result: 0.4 AA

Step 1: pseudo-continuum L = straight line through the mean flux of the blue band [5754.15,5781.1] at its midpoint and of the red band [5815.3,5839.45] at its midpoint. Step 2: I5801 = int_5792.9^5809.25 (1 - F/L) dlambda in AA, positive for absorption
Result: -1.4 AA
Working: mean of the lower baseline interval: 76.7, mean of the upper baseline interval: 77.6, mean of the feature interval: 83.9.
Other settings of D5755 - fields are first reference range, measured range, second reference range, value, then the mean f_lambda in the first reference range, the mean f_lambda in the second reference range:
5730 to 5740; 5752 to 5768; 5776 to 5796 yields -0.01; 77.9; 78.1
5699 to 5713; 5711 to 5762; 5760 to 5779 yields -0.06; 72.5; 75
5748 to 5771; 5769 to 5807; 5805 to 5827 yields 0.03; 78.2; 83.1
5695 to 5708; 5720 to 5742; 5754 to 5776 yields -0.03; 73.6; 77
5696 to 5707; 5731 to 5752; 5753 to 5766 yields 0.00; 73.4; 80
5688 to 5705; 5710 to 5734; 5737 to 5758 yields 0.02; 72.9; 80.5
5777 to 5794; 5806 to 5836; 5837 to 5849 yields -0.02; 77.6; 80.7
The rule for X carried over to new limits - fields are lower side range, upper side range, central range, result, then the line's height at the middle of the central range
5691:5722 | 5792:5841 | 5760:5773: 0.038 mag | 77.4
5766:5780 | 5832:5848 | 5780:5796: -0.034 mag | 76.3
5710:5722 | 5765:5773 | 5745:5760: -0.125 mag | 73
